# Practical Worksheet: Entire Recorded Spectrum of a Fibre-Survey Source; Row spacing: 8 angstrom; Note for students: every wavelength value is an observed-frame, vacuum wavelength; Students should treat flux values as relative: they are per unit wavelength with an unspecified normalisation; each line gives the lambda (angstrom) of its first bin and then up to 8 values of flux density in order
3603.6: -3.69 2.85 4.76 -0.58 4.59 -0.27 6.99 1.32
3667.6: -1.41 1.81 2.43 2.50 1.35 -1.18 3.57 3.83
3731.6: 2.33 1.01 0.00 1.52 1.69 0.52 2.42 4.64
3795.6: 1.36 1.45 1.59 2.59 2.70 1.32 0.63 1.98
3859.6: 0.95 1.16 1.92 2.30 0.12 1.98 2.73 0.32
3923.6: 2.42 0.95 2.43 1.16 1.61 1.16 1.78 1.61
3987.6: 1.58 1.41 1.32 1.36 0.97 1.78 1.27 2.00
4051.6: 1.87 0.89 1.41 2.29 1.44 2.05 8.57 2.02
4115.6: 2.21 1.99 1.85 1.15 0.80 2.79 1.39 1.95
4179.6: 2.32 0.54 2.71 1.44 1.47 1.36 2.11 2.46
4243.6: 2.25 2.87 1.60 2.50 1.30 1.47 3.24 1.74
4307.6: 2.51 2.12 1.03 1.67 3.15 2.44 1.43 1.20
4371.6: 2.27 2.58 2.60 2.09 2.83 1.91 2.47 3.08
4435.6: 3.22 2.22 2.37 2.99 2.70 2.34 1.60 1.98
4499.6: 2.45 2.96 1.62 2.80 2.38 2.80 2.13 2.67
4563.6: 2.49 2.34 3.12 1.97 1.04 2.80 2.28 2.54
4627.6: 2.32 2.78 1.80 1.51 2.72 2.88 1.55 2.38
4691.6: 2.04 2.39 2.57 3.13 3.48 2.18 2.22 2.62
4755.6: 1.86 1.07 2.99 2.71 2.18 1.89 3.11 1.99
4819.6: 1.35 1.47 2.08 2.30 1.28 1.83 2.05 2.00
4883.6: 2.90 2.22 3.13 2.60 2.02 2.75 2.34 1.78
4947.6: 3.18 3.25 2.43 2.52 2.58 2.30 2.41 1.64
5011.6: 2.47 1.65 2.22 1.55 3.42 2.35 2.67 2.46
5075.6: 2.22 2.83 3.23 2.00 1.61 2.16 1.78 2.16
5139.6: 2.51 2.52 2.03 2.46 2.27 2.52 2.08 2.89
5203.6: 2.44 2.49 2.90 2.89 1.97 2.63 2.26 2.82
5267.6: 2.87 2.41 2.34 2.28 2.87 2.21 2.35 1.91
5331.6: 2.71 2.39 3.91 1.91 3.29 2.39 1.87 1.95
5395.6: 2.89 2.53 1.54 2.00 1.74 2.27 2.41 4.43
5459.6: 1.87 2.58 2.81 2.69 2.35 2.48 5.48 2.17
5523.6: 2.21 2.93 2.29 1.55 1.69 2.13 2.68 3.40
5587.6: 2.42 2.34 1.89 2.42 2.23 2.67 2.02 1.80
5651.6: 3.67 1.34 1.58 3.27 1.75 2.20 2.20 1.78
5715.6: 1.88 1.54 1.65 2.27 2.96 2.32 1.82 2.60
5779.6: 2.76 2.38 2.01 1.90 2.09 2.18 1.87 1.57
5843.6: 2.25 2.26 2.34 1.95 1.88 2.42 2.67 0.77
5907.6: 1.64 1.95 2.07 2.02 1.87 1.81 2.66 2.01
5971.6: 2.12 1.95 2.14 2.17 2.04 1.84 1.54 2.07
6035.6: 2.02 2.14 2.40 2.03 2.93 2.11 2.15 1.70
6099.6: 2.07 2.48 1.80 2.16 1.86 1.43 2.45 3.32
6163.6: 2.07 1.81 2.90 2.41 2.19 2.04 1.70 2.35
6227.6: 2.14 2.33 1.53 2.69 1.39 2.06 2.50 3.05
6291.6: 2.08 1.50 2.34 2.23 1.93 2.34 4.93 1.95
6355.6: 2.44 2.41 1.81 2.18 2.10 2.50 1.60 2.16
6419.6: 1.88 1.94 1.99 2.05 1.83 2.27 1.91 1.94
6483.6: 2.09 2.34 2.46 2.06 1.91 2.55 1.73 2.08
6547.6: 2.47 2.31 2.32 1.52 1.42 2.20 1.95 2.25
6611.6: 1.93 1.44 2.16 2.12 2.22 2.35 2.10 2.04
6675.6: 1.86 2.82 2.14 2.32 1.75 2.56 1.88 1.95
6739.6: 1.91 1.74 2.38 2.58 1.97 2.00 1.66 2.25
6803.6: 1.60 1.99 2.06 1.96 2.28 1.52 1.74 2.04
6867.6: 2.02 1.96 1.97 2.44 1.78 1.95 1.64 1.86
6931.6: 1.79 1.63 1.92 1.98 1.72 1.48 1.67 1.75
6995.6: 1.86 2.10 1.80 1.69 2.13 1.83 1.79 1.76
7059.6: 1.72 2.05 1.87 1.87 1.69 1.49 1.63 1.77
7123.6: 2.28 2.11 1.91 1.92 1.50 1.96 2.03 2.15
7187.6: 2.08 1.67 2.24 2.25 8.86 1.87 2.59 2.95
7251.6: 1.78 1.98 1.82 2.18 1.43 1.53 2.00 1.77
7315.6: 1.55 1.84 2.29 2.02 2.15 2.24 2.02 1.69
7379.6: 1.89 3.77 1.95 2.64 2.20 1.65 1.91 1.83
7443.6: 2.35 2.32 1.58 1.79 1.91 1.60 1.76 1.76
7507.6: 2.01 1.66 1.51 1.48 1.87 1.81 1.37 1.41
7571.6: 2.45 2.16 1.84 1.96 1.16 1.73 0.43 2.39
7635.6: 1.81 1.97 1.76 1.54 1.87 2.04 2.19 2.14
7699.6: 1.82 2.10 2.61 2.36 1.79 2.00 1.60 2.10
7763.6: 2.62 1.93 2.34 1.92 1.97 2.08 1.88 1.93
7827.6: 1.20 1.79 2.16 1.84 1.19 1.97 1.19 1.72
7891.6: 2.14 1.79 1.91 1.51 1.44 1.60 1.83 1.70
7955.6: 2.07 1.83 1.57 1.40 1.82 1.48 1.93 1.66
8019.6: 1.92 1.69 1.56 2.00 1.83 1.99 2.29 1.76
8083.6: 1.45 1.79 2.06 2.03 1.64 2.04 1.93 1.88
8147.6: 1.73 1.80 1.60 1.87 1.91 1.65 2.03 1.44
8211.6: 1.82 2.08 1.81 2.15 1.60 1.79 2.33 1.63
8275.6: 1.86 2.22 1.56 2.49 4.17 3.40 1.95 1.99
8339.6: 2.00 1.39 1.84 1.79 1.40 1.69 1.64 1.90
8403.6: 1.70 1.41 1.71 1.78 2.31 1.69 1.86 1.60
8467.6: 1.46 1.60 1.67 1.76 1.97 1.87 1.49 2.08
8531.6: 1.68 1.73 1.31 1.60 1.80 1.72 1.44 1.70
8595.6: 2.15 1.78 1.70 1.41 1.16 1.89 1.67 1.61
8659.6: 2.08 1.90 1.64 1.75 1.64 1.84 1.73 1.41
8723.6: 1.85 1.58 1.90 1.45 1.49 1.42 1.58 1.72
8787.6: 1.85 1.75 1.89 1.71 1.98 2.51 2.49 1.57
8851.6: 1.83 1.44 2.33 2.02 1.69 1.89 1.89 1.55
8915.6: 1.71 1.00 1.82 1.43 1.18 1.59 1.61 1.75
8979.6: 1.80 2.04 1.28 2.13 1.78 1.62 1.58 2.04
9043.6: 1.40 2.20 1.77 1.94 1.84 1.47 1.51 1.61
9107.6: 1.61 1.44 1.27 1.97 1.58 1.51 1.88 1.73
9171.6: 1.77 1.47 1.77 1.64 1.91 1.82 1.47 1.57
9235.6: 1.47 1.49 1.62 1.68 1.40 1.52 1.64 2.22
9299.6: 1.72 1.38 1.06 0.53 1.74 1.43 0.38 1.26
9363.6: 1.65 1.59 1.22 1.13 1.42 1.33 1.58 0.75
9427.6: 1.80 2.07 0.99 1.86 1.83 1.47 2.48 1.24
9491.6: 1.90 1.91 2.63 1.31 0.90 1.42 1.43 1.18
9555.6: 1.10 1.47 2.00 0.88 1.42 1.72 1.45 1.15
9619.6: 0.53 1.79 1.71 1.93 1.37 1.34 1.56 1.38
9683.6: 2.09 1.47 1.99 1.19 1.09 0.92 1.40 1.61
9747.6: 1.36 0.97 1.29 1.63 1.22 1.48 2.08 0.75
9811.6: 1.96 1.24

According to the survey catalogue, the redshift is 0.10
